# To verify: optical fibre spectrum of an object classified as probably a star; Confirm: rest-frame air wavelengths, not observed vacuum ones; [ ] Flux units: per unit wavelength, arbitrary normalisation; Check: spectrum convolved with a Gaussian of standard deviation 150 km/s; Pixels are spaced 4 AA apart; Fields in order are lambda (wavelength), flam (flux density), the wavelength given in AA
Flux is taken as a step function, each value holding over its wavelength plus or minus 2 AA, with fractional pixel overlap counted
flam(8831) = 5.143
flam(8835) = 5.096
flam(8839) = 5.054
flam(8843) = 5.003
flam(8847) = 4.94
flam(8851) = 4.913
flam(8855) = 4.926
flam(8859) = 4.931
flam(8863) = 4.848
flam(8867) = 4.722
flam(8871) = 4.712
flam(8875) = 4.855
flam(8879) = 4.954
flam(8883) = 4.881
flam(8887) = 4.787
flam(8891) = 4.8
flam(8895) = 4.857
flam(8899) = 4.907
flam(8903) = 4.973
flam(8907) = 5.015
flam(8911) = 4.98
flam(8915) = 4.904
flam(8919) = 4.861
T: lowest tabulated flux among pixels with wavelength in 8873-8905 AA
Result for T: 4.787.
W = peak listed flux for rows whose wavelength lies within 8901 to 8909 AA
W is 5.015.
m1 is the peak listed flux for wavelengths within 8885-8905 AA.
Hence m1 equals 4.973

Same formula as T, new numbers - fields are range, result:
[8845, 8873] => 4.712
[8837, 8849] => 4.94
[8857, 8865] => 4.848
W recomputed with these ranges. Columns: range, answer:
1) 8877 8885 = 4.954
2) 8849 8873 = 4.931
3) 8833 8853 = 5.096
